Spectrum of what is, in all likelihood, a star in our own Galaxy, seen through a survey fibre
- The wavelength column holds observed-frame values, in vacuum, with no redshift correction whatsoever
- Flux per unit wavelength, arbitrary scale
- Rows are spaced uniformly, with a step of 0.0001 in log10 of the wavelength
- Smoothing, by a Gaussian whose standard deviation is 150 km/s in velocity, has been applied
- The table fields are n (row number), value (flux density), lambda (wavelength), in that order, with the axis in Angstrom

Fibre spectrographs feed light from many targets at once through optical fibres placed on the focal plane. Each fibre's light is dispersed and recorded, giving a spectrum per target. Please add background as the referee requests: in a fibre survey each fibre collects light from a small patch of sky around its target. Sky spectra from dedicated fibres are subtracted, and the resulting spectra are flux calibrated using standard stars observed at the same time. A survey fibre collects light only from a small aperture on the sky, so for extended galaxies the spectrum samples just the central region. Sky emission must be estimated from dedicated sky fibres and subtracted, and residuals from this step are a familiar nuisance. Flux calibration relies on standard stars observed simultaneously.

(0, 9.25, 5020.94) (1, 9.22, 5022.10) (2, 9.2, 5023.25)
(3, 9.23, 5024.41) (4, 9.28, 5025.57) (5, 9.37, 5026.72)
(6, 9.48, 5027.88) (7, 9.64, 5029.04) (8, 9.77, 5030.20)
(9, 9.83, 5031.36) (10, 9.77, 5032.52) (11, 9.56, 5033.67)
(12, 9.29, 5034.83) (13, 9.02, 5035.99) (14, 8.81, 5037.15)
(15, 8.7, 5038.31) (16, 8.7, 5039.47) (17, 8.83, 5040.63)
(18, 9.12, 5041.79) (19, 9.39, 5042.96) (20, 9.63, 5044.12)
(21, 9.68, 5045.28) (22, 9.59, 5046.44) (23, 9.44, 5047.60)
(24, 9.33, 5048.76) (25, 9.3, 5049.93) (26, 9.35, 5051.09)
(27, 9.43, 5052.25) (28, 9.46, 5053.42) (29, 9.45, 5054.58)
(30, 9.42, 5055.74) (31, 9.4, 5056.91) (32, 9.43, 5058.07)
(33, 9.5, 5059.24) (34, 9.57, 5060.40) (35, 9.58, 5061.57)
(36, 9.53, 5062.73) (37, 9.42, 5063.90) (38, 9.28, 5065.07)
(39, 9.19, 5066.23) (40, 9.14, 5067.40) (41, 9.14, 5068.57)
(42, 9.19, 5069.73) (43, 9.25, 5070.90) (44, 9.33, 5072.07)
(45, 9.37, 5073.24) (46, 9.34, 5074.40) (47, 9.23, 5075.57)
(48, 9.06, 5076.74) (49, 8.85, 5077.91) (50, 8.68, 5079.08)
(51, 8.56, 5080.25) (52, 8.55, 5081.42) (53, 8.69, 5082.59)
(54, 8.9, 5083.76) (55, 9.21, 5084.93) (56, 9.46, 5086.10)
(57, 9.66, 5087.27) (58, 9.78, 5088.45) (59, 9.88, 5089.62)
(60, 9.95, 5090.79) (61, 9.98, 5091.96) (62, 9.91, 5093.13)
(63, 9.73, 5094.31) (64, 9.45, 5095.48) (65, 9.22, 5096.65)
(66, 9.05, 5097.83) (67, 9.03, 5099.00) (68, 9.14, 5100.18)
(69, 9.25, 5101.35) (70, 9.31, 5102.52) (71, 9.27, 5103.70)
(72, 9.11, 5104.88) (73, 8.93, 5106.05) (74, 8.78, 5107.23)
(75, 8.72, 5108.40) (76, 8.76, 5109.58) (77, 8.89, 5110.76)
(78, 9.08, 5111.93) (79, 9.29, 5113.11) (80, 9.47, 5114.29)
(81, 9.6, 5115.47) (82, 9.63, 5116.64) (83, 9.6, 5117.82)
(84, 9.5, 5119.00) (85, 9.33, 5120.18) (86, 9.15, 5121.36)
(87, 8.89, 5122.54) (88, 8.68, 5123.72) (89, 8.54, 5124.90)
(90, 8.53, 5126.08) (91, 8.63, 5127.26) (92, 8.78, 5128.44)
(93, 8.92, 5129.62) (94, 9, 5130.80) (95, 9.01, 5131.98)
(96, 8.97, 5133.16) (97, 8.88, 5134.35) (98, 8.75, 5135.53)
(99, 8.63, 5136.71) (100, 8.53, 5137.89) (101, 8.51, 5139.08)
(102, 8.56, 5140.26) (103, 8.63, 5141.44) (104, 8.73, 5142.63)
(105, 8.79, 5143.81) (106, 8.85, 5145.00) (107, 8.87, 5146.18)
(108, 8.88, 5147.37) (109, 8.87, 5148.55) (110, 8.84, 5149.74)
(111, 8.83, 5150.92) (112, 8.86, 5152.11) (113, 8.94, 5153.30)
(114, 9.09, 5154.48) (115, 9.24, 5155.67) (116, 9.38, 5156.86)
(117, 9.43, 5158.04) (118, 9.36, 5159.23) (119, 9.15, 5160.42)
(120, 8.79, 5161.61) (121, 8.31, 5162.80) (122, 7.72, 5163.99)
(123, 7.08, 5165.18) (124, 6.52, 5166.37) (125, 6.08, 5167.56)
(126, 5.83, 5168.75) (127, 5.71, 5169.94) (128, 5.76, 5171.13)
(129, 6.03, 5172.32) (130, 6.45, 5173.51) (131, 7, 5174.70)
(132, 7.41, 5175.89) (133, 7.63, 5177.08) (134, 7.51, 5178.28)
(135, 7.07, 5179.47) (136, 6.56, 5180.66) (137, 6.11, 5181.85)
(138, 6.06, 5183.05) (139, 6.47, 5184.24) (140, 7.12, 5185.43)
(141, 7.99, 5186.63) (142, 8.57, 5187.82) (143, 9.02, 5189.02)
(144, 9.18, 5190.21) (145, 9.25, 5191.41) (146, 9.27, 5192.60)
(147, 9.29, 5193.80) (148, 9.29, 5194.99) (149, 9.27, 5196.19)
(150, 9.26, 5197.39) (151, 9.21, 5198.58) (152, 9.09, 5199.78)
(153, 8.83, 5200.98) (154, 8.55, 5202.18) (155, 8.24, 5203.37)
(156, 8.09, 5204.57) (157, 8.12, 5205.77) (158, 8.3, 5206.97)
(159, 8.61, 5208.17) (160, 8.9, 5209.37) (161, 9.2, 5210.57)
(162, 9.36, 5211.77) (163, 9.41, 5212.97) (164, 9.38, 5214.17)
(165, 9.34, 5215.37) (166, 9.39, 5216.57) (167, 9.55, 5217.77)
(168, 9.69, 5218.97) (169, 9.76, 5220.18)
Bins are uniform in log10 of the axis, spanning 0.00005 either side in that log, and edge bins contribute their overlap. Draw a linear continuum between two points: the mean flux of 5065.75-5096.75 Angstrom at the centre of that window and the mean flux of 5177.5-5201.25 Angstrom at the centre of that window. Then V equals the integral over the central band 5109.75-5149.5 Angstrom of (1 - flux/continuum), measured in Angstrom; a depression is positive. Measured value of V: -0.6 Angstrom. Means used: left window 9.29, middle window 8.94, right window 8.21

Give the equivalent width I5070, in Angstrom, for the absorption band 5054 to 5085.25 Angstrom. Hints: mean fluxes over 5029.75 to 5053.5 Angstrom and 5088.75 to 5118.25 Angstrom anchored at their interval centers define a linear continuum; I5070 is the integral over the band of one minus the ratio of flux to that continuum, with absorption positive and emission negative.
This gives 0.4 Angstrom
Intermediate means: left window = 9.33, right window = 9.33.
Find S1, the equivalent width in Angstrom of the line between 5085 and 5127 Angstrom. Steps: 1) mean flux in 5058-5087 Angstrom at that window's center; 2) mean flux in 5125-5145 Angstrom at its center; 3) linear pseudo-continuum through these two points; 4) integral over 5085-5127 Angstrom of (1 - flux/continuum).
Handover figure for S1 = -1.5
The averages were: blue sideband 9.18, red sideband 8.74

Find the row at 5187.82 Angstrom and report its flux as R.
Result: 8.57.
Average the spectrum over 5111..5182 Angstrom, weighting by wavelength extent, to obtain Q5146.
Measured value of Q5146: 8.36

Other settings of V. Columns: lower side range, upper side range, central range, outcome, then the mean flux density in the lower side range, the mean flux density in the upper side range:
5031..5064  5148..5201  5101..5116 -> -0.7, 9.36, 8.01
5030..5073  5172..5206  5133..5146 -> -0.3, 9.34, 8.02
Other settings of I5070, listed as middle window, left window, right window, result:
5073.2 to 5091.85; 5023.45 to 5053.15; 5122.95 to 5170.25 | -0.45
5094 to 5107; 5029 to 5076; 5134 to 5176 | -0.61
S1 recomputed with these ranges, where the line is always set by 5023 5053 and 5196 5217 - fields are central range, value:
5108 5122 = -0.2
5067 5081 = 0.2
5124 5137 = 0.4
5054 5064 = -0.2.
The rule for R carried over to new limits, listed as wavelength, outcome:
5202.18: 8.55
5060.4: 9.57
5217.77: 9.55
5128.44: 8.78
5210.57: 9.2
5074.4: 9.34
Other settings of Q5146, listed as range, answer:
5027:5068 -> 9.37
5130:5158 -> 8.87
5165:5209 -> 7.74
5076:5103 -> 9.27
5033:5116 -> 9.26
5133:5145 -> 8.69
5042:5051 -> 9.45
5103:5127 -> 9.08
